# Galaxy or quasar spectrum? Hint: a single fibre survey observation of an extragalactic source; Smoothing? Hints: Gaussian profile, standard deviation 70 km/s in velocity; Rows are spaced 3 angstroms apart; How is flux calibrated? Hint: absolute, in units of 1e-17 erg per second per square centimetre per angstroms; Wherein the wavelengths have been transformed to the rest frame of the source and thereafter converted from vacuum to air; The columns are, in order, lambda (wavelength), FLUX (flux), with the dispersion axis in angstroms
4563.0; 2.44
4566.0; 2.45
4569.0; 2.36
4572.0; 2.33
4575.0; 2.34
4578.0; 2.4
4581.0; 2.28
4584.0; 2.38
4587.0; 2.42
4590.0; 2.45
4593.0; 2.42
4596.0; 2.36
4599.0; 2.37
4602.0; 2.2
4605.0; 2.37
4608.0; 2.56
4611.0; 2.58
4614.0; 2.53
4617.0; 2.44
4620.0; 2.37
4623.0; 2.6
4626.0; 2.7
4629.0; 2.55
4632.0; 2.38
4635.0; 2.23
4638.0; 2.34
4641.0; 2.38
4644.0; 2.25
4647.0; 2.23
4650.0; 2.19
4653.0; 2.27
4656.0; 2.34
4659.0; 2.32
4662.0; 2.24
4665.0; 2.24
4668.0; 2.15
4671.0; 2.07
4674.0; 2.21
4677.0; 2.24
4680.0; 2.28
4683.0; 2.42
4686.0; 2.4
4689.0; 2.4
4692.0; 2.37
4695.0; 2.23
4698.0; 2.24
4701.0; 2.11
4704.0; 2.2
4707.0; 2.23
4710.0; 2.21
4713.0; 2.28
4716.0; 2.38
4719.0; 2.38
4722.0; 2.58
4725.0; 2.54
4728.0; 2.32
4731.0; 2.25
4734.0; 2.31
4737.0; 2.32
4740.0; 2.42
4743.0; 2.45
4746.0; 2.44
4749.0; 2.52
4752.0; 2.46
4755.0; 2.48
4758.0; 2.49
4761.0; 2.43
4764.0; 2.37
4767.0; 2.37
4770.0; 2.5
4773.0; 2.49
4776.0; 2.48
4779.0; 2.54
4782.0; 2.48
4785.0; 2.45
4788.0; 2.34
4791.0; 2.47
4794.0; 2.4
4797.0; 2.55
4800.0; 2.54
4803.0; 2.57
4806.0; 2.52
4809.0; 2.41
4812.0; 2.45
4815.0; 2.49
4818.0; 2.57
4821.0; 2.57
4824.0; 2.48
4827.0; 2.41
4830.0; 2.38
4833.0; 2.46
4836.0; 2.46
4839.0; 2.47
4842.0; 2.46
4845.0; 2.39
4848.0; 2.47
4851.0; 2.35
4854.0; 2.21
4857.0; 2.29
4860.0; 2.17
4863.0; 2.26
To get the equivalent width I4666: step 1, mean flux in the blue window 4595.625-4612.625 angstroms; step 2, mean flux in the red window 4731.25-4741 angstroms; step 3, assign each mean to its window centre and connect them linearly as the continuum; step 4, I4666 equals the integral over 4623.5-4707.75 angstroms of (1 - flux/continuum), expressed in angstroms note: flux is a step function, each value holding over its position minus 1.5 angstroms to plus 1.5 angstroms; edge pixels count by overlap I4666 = 2.8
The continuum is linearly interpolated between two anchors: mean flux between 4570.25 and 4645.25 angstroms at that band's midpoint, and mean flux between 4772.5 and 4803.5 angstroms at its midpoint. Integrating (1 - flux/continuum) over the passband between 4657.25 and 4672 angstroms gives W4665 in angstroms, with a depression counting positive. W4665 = 1.3 angstroms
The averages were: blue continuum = 2.41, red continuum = 2.48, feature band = 2.21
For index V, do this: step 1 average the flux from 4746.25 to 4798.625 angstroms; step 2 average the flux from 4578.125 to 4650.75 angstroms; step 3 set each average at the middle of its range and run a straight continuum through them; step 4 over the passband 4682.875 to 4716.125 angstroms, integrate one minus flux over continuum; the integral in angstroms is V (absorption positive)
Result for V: 2.1 angstroms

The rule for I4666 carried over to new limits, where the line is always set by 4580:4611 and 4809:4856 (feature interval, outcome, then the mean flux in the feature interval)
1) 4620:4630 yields -0.8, 2.58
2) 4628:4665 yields 1.5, 2.3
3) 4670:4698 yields 1.4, 2.29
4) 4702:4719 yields 1.0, 2.27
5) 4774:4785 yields -0.3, 2.49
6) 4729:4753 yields 0.3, 2.39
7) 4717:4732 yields 0.0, 2.42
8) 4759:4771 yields 0.0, 2.42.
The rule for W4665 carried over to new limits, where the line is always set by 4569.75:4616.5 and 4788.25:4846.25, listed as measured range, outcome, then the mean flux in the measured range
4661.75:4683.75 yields 1.8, 2.22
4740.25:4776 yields 0.0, 2.45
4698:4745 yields 2.2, 2.33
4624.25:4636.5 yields -0.3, 2.47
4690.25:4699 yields 0.5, 2.29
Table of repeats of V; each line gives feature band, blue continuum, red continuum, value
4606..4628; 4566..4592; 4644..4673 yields -2.2 angstroms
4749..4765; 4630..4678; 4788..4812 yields -0.3 angstroms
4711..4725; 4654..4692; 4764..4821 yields -0.3 angstroms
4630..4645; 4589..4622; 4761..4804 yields 0.7 angstroms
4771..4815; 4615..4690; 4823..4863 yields -2.1 angstroms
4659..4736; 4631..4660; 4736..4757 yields 2.6 angstroms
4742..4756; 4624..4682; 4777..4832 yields -0.3 angstroms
